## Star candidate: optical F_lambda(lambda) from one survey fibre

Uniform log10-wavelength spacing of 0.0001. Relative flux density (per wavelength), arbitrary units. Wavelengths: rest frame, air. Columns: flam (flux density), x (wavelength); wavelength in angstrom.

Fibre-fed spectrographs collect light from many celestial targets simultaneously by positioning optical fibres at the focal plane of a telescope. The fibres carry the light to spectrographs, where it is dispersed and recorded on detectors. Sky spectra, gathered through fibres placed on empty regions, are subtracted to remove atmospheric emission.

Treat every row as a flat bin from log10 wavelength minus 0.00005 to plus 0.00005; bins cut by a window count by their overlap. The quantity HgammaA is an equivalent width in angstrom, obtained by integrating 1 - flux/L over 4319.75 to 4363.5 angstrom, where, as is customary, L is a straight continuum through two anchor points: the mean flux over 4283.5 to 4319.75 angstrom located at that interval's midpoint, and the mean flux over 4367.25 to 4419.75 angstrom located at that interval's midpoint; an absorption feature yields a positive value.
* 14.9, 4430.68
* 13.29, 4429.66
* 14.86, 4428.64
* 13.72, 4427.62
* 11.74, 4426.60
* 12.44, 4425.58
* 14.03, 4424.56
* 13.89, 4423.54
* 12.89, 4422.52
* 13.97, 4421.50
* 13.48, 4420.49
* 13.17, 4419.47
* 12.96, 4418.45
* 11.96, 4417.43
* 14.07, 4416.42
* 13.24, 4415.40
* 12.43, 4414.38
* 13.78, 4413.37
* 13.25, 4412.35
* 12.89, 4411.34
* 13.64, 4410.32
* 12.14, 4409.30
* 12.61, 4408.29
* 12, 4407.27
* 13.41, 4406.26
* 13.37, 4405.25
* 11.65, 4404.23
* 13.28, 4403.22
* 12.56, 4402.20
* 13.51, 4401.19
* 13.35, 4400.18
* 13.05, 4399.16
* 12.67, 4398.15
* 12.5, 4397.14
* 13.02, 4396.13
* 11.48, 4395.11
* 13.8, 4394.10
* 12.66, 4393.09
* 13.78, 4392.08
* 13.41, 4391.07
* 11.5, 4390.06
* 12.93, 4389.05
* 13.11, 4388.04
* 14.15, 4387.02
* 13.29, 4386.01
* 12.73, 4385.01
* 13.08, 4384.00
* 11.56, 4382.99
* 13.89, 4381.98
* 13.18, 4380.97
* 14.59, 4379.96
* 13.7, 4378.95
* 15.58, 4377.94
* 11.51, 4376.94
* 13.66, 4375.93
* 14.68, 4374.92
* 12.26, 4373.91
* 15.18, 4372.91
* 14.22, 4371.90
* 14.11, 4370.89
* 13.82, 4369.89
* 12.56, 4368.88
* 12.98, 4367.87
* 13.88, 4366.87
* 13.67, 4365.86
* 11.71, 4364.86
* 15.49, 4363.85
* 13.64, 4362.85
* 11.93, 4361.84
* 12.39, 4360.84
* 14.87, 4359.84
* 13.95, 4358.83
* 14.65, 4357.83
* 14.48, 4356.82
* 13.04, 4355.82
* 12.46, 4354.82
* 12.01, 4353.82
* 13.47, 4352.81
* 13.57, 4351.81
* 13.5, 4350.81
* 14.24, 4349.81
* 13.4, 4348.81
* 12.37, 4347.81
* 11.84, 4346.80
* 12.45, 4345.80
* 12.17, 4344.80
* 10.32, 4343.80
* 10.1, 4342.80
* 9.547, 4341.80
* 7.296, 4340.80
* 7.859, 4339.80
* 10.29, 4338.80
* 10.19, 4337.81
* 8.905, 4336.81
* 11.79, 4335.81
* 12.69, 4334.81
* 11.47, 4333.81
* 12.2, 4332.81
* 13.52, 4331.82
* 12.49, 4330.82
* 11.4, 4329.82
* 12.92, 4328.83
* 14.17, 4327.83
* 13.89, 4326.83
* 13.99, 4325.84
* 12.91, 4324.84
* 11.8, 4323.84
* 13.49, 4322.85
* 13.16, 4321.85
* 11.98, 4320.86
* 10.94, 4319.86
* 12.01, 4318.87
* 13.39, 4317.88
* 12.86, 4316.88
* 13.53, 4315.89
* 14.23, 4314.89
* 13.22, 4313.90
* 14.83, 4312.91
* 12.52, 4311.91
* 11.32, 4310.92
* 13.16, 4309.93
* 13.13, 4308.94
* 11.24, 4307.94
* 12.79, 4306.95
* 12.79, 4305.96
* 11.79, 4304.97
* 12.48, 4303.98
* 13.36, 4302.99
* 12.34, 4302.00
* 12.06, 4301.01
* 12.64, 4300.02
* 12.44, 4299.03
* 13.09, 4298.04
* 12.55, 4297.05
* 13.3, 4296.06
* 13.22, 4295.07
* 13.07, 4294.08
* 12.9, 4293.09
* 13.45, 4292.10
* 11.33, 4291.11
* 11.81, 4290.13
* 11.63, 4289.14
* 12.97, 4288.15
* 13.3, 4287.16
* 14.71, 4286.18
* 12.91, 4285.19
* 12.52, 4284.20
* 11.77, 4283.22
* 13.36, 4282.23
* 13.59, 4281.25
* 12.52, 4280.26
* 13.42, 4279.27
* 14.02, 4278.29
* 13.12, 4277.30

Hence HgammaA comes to 2.2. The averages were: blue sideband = 12.8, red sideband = 13.2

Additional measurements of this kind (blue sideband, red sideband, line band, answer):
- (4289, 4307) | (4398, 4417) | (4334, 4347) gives 2.4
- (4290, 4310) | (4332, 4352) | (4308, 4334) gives -1.9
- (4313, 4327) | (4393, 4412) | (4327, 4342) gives 2.0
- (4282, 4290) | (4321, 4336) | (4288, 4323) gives 0.3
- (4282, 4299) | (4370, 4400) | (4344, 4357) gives 0.2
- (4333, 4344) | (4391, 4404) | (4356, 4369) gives -2.7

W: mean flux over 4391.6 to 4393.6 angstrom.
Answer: 13.2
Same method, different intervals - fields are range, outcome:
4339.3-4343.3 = 8.7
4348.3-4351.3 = 13.7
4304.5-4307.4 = 12.5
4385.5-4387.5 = 13.8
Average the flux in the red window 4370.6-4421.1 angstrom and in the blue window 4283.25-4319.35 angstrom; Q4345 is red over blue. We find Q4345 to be 1.03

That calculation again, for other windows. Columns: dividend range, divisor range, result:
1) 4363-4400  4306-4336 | 1.04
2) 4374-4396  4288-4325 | 1.04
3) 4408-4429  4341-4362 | 1.04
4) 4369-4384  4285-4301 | 1.07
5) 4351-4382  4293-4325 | 1.07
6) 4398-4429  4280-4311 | 1.03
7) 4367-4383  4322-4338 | 1.10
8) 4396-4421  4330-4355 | 1.12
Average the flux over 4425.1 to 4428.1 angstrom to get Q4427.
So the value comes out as 12.6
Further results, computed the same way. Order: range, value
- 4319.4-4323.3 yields 12.4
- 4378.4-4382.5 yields 13.8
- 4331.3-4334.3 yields 12.4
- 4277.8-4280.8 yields 13.3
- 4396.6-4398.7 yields 12.6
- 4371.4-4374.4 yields 13.9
